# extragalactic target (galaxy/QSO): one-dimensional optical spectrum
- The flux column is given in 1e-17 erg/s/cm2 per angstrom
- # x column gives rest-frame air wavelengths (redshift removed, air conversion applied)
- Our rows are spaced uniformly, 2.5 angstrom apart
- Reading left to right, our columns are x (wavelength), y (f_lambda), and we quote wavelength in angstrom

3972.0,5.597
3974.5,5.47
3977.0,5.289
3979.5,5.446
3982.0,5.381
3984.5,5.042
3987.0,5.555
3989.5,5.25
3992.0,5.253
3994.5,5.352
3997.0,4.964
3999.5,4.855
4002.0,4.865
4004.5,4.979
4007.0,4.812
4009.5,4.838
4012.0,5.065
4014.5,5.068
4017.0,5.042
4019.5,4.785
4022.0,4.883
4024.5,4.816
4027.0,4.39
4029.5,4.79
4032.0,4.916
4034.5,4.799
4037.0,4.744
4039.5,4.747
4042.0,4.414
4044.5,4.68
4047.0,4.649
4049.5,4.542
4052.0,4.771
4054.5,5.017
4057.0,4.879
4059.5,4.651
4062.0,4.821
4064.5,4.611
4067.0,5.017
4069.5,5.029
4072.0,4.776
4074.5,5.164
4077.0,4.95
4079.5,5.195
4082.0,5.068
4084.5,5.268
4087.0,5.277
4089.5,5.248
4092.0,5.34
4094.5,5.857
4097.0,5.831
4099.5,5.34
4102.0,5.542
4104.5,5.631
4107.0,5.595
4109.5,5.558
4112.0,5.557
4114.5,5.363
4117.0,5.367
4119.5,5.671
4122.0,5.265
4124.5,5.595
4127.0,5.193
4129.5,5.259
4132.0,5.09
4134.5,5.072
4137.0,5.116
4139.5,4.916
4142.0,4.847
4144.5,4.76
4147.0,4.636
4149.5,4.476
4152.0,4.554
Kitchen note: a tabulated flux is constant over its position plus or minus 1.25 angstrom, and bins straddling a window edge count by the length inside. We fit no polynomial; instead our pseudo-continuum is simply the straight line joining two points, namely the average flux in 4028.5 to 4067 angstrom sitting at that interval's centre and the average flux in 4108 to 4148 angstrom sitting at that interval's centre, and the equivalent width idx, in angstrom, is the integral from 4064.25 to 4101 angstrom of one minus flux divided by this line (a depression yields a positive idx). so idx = -2.0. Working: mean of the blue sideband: 4.74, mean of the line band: 5.22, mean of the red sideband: 5.21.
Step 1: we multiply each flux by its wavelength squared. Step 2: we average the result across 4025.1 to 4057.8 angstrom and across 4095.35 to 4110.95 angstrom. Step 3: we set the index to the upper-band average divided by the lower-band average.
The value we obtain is 1.22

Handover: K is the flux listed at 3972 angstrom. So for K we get 5.597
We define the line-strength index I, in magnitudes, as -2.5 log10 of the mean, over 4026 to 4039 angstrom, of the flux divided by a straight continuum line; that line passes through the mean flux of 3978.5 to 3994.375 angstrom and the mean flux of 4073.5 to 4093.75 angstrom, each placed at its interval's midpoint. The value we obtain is 0.115 mag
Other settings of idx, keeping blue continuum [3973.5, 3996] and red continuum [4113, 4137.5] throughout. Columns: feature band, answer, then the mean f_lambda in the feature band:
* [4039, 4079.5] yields 3.9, 4.81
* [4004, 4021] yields 1.2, 4.94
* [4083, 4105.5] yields -0.7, 5.48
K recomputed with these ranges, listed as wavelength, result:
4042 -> 4.414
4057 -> 4.879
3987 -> 5.555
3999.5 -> 4.855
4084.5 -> 5.268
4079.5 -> 5.195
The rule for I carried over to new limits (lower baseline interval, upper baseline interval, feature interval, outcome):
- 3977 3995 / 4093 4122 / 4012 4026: 0.098 mag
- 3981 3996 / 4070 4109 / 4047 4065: 0.123 mag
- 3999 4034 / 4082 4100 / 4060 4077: 0.078 mag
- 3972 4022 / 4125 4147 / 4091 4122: -0.102 mag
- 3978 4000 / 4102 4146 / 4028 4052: 0.123 mag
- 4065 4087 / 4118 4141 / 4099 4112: -0.079 mag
